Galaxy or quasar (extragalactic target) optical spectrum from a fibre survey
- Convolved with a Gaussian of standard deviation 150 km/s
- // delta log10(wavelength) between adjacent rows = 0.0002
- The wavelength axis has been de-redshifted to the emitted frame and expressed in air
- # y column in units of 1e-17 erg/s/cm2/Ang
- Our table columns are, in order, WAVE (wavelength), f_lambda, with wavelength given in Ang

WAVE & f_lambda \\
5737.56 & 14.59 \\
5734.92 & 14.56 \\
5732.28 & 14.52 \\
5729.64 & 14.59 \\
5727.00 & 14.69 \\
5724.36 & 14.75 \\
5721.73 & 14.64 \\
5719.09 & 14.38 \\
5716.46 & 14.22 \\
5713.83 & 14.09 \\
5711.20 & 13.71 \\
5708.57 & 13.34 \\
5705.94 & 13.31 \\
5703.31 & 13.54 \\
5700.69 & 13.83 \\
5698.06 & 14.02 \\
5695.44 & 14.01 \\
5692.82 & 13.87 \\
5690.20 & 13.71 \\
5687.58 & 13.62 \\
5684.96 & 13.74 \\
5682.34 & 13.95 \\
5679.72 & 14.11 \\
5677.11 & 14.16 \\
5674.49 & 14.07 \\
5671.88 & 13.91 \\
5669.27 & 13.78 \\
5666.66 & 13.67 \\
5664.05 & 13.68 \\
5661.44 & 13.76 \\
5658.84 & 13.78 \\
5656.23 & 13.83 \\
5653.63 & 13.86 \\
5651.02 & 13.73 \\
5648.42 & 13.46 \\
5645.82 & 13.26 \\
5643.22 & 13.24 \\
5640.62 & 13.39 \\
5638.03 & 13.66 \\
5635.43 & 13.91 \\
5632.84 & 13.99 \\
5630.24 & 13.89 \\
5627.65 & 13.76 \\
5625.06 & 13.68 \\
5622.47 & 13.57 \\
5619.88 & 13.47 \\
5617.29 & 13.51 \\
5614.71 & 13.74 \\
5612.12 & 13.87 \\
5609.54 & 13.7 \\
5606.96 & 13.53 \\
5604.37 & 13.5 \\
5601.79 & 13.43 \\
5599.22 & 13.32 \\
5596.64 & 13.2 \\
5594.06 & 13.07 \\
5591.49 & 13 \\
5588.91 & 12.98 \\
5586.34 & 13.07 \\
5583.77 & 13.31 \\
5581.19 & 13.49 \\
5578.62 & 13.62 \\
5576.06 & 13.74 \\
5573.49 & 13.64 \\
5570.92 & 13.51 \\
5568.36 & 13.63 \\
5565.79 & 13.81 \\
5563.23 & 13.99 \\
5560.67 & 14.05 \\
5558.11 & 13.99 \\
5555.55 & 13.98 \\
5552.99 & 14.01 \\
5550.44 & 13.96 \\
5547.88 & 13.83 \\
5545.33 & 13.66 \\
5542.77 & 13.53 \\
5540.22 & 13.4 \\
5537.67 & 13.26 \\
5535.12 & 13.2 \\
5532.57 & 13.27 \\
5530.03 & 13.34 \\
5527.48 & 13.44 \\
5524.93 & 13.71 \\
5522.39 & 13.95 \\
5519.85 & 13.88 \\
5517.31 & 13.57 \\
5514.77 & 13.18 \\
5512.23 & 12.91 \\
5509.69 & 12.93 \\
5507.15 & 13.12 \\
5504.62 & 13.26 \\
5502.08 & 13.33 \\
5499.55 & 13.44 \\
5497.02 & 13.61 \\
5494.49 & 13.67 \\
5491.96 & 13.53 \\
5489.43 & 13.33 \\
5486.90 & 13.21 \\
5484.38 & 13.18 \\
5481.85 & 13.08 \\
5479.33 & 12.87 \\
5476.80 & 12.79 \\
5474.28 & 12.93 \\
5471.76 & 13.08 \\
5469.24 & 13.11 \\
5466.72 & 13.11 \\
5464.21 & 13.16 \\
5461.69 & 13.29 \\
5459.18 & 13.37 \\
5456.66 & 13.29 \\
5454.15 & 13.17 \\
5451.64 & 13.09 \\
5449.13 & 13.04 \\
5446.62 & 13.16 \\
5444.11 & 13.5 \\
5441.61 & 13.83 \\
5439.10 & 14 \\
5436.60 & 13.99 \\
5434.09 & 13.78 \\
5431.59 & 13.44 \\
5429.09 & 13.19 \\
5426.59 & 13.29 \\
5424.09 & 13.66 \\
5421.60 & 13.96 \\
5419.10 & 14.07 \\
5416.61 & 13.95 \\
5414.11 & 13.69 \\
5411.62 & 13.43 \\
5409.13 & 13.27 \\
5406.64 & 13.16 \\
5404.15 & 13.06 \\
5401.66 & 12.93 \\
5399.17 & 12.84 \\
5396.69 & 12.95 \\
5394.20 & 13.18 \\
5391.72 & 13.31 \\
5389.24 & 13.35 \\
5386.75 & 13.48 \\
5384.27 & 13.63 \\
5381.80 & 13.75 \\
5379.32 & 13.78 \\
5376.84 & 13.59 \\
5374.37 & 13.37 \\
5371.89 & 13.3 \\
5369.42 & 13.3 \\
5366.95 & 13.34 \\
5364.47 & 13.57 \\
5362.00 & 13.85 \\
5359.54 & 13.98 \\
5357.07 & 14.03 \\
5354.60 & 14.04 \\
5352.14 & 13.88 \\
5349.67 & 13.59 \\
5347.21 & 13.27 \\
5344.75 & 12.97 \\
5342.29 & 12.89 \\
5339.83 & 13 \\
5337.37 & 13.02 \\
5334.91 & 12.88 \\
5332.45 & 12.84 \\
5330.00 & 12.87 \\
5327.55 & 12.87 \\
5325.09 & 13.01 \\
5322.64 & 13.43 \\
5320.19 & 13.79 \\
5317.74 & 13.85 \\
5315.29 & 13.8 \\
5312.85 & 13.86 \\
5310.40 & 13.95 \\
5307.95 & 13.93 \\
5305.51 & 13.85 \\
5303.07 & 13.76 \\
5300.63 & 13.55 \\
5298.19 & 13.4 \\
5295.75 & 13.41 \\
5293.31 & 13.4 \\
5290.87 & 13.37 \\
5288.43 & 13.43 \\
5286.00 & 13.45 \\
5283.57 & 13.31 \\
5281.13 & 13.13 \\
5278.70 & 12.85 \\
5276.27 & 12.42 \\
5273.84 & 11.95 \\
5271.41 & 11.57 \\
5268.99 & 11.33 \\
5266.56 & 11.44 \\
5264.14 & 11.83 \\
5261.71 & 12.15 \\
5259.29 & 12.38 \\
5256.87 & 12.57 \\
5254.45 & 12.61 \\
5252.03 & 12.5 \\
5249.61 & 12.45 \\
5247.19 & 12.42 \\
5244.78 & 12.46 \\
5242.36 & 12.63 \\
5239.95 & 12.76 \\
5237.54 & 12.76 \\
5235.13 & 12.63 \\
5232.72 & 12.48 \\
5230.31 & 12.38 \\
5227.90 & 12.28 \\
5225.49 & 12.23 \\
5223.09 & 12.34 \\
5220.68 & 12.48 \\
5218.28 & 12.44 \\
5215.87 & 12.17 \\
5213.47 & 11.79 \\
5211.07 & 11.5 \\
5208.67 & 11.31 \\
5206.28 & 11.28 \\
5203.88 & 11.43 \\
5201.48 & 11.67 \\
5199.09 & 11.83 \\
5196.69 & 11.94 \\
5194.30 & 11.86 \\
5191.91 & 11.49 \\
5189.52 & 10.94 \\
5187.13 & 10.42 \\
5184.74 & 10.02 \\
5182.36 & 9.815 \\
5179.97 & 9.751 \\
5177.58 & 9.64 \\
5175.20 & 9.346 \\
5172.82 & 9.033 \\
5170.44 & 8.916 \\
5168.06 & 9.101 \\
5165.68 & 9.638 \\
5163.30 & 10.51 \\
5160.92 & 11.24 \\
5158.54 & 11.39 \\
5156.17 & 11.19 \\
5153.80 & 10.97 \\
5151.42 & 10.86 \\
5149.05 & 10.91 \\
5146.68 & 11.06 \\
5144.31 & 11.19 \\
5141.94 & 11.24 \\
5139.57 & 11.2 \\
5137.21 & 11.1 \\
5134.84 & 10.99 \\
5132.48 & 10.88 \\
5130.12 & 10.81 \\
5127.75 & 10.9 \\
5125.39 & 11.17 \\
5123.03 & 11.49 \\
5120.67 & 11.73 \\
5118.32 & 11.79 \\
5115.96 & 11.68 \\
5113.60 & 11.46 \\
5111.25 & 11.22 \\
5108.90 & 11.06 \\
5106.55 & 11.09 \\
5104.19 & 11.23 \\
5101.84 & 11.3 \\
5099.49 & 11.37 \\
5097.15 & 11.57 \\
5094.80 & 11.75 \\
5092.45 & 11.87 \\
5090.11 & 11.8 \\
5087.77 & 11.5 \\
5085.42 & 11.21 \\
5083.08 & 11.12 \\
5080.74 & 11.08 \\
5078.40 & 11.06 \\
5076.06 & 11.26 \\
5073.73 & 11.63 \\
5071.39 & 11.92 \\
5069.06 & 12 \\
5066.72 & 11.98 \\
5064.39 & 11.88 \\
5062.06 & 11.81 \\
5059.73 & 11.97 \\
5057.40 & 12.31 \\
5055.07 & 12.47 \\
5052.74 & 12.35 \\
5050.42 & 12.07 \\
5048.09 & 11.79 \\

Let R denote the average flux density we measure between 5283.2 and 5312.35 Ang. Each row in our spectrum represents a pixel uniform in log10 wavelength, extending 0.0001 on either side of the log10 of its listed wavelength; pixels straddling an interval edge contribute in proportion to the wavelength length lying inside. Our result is 13.6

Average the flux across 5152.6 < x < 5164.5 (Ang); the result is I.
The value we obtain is 11.1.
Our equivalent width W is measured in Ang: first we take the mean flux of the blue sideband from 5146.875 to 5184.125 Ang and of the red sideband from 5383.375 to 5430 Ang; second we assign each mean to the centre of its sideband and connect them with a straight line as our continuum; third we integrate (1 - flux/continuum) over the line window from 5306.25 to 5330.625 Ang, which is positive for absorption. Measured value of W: -2.7 Ang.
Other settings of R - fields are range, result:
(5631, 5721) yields 13.8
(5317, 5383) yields 13.4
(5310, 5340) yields 13.3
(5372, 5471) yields 13.4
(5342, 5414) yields 13.4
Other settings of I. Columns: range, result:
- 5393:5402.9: 13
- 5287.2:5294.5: 13.4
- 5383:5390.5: 13.5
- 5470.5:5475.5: 13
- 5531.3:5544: 13.3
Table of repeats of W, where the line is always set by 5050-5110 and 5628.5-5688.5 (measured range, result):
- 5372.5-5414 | -1.8 Ang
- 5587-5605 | 0.4 Ang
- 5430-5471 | -1.2 Ang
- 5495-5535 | -0.5 Ang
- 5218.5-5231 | -0.2 Ang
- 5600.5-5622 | 0.0 Ang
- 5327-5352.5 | -1.0 Ang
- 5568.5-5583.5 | -0.1 Ang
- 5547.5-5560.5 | -0.6 Ang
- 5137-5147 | 0.6 Ang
